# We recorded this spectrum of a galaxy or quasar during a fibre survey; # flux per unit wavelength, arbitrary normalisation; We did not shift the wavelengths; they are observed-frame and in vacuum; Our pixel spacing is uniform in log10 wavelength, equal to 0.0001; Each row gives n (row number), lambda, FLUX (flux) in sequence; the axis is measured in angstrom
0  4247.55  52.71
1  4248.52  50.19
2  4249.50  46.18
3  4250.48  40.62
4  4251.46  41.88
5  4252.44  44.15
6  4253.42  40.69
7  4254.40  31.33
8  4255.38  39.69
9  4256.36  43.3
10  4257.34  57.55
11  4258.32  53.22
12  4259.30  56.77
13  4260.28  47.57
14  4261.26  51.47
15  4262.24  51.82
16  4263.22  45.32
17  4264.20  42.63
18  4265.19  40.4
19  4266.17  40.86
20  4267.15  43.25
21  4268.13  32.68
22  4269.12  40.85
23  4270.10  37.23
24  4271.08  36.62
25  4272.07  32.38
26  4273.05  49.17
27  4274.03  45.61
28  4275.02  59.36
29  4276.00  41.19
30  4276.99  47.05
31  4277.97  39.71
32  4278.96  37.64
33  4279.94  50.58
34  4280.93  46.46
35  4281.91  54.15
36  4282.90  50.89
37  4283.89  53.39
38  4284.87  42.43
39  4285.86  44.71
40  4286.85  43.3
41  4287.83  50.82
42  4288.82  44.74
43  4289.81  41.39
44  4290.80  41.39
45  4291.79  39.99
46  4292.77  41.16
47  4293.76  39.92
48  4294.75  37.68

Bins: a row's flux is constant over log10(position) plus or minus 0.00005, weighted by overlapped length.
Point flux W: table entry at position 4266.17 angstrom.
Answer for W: 40.86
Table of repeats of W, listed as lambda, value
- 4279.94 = 50.58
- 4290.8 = 41.39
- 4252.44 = 44.15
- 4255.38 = 39.69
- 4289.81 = 41.39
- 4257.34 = 57.55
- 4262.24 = 51.82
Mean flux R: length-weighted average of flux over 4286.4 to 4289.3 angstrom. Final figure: 46.4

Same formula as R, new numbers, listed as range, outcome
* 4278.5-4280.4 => 44.2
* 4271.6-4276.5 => 45.6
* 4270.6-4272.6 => 34.7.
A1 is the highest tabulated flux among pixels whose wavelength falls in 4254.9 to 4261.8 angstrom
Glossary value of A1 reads 57.55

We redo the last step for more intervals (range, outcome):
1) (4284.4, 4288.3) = 50.82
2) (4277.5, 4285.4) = 54.15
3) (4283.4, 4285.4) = 53.39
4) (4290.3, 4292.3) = 41.39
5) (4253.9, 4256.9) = 43.3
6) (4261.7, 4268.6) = 51.82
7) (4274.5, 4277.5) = 59.36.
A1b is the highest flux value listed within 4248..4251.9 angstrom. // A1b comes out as 50.19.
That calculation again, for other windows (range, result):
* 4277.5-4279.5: 39.71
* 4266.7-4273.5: 49.17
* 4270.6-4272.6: 36.62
